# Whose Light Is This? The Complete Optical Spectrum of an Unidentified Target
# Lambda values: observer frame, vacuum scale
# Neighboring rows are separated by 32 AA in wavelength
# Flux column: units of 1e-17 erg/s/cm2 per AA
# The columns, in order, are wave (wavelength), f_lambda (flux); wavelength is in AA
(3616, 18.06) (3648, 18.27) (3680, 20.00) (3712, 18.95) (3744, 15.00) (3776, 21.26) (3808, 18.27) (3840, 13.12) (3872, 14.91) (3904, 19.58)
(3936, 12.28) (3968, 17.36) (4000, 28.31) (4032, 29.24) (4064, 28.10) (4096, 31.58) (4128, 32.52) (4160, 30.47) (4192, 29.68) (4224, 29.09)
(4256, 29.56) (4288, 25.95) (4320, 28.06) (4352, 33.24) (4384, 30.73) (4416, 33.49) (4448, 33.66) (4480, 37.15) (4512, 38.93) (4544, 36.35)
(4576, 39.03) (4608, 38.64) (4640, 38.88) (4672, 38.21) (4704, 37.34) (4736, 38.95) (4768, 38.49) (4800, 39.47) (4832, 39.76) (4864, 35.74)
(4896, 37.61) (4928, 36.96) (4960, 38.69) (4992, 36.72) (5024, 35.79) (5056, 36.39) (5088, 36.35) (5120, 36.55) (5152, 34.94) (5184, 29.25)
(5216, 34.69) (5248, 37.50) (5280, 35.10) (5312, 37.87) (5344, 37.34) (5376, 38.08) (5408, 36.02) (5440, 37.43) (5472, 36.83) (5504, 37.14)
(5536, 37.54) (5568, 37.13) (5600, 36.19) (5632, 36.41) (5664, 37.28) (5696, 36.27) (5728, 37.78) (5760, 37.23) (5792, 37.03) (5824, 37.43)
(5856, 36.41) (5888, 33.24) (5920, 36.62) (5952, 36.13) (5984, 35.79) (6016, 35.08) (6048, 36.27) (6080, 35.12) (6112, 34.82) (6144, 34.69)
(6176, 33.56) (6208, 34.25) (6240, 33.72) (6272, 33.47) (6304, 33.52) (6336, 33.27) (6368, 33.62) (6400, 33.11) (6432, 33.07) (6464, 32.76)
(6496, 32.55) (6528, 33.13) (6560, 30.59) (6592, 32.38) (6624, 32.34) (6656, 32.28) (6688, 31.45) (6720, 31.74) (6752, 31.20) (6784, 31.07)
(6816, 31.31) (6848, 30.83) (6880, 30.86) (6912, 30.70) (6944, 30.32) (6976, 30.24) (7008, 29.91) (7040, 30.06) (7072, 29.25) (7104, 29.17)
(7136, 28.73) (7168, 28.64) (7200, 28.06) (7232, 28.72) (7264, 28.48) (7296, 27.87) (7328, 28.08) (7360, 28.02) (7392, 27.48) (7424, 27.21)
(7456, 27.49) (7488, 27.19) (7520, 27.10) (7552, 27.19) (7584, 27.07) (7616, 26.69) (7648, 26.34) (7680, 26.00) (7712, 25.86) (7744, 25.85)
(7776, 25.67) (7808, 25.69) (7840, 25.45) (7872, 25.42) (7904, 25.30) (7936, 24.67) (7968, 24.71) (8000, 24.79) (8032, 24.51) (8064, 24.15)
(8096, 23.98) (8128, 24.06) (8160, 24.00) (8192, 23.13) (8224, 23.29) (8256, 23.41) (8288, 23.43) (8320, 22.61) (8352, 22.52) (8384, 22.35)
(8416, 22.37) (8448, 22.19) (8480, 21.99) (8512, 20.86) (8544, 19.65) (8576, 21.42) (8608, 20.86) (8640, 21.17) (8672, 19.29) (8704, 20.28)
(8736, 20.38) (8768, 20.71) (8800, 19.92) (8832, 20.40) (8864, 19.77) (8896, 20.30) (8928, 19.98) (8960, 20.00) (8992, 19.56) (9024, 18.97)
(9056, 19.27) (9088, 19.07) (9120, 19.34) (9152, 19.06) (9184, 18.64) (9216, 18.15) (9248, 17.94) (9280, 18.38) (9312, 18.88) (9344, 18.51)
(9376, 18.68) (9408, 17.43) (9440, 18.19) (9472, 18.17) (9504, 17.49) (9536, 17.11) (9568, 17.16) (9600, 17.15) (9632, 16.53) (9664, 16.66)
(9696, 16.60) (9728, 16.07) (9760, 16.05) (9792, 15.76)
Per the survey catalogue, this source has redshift 0.00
